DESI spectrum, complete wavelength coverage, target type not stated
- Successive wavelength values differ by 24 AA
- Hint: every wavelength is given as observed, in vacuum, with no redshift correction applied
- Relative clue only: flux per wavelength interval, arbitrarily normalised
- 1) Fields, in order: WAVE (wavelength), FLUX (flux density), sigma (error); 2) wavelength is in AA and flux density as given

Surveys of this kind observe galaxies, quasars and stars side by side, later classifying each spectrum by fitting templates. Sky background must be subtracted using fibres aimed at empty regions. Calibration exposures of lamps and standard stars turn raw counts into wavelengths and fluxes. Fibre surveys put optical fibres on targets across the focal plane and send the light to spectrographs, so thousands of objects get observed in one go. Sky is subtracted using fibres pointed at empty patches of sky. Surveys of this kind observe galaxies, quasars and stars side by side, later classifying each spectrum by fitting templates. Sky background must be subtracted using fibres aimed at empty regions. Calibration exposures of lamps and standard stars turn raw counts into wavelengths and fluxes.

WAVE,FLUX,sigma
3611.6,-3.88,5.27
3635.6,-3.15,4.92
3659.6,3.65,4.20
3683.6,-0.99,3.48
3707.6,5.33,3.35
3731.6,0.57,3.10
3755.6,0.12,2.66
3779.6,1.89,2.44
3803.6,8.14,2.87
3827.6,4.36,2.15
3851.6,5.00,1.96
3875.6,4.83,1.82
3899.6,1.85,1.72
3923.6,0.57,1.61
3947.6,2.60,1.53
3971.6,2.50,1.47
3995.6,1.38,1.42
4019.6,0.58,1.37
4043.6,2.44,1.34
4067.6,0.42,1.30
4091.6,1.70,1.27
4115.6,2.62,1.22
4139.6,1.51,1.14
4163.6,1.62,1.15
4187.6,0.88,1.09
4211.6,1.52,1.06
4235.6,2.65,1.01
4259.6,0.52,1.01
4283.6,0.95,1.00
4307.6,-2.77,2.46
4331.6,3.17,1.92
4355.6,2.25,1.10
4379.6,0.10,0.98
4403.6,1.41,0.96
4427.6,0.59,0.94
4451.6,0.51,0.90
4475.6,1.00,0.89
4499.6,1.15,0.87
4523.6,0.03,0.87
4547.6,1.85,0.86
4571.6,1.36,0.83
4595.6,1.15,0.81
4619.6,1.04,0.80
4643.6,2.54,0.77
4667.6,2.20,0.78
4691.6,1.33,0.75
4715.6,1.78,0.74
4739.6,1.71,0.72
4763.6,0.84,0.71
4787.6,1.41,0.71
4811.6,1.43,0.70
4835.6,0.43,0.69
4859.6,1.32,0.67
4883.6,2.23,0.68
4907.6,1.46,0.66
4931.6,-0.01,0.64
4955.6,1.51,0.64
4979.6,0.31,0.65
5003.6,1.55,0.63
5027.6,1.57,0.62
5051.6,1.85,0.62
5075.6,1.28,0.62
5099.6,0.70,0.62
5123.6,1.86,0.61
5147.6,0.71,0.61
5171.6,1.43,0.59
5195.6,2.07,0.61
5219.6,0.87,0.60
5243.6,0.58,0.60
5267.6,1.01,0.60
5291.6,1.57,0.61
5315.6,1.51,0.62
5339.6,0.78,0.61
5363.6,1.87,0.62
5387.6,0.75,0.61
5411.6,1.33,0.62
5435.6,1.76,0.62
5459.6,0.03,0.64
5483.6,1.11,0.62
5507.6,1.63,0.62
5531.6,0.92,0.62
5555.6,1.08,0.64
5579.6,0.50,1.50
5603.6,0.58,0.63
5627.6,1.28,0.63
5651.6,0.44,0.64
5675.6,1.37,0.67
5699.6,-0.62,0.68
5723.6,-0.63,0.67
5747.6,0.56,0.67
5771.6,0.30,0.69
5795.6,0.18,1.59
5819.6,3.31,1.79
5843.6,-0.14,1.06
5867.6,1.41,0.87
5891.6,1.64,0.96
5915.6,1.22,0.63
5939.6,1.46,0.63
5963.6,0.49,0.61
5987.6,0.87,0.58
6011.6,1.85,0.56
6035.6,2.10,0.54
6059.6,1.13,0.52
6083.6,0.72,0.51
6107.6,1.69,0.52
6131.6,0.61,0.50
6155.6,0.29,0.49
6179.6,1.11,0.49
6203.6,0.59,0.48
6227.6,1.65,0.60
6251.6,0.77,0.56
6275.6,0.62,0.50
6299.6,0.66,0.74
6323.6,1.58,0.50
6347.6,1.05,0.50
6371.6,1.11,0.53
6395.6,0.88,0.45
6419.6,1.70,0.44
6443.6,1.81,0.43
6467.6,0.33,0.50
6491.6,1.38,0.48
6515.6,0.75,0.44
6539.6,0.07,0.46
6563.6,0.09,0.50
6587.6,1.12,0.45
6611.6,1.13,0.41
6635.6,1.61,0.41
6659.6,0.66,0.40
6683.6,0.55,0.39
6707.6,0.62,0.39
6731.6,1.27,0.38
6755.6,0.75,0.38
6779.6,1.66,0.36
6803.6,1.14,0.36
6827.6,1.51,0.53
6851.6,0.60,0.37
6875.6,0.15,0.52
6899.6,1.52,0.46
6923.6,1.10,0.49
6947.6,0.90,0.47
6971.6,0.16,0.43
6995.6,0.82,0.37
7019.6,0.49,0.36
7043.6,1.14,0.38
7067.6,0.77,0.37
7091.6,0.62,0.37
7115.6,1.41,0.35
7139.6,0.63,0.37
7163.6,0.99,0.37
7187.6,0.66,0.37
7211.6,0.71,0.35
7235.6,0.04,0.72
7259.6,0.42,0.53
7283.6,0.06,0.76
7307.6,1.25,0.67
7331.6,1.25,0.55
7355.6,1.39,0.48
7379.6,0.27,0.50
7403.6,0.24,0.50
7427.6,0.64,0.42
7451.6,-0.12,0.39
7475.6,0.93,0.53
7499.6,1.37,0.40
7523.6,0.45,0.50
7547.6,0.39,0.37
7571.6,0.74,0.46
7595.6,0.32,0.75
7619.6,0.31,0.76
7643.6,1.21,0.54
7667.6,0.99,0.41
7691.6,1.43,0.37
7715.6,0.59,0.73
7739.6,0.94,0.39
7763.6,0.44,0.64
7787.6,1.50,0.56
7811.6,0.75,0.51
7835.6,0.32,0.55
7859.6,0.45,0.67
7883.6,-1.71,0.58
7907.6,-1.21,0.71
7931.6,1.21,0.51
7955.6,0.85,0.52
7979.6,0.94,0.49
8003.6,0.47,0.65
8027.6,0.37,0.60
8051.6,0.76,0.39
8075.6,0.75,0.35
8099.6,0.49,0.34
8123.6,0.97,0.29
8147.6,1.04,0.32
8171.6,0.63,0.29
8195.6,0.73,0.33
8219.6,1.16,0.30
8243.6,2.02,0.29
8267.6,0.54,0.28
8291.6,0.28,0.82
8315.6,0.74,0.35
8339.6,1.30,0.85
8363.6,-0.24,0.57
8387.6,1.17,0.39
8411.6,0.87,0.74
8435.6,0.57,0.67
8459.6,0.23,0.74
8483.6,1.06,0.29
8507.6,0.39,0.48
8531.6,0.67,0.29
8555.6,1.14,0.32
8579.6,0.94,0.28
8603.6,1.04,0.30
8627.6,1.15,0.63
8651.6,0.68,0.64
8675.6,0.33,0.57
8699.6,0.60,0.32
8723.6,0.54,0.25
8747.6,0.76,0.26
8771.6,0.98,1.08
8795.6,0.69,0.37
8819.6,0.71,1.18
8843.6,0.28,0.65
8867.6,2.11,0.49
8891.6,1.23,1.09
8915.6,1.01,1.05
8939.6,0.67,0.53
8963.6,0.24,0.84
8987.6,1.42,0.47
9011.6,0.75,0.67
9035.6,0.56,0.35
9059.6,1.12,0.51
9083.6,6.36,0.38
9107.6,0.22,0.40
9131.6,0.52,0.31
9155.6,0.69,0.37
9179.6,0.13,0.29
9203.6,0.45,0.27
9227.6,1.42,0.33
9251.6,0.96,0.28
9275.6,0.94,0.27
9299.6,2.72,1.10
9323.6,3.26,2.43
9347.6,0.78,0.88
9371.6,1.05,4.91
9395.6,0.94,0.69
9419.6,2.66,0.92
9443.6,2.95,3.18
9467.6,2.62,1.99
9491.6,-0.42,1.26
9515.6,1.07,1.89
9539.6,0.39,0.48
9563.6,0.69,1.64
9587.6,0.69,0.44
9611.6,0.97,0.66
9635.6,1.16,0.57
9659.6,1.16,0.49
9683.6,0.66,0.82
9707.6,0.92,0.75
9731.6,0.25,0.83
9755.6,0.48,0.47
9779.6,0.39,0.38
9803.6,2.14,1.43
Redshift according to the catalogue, 1.44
